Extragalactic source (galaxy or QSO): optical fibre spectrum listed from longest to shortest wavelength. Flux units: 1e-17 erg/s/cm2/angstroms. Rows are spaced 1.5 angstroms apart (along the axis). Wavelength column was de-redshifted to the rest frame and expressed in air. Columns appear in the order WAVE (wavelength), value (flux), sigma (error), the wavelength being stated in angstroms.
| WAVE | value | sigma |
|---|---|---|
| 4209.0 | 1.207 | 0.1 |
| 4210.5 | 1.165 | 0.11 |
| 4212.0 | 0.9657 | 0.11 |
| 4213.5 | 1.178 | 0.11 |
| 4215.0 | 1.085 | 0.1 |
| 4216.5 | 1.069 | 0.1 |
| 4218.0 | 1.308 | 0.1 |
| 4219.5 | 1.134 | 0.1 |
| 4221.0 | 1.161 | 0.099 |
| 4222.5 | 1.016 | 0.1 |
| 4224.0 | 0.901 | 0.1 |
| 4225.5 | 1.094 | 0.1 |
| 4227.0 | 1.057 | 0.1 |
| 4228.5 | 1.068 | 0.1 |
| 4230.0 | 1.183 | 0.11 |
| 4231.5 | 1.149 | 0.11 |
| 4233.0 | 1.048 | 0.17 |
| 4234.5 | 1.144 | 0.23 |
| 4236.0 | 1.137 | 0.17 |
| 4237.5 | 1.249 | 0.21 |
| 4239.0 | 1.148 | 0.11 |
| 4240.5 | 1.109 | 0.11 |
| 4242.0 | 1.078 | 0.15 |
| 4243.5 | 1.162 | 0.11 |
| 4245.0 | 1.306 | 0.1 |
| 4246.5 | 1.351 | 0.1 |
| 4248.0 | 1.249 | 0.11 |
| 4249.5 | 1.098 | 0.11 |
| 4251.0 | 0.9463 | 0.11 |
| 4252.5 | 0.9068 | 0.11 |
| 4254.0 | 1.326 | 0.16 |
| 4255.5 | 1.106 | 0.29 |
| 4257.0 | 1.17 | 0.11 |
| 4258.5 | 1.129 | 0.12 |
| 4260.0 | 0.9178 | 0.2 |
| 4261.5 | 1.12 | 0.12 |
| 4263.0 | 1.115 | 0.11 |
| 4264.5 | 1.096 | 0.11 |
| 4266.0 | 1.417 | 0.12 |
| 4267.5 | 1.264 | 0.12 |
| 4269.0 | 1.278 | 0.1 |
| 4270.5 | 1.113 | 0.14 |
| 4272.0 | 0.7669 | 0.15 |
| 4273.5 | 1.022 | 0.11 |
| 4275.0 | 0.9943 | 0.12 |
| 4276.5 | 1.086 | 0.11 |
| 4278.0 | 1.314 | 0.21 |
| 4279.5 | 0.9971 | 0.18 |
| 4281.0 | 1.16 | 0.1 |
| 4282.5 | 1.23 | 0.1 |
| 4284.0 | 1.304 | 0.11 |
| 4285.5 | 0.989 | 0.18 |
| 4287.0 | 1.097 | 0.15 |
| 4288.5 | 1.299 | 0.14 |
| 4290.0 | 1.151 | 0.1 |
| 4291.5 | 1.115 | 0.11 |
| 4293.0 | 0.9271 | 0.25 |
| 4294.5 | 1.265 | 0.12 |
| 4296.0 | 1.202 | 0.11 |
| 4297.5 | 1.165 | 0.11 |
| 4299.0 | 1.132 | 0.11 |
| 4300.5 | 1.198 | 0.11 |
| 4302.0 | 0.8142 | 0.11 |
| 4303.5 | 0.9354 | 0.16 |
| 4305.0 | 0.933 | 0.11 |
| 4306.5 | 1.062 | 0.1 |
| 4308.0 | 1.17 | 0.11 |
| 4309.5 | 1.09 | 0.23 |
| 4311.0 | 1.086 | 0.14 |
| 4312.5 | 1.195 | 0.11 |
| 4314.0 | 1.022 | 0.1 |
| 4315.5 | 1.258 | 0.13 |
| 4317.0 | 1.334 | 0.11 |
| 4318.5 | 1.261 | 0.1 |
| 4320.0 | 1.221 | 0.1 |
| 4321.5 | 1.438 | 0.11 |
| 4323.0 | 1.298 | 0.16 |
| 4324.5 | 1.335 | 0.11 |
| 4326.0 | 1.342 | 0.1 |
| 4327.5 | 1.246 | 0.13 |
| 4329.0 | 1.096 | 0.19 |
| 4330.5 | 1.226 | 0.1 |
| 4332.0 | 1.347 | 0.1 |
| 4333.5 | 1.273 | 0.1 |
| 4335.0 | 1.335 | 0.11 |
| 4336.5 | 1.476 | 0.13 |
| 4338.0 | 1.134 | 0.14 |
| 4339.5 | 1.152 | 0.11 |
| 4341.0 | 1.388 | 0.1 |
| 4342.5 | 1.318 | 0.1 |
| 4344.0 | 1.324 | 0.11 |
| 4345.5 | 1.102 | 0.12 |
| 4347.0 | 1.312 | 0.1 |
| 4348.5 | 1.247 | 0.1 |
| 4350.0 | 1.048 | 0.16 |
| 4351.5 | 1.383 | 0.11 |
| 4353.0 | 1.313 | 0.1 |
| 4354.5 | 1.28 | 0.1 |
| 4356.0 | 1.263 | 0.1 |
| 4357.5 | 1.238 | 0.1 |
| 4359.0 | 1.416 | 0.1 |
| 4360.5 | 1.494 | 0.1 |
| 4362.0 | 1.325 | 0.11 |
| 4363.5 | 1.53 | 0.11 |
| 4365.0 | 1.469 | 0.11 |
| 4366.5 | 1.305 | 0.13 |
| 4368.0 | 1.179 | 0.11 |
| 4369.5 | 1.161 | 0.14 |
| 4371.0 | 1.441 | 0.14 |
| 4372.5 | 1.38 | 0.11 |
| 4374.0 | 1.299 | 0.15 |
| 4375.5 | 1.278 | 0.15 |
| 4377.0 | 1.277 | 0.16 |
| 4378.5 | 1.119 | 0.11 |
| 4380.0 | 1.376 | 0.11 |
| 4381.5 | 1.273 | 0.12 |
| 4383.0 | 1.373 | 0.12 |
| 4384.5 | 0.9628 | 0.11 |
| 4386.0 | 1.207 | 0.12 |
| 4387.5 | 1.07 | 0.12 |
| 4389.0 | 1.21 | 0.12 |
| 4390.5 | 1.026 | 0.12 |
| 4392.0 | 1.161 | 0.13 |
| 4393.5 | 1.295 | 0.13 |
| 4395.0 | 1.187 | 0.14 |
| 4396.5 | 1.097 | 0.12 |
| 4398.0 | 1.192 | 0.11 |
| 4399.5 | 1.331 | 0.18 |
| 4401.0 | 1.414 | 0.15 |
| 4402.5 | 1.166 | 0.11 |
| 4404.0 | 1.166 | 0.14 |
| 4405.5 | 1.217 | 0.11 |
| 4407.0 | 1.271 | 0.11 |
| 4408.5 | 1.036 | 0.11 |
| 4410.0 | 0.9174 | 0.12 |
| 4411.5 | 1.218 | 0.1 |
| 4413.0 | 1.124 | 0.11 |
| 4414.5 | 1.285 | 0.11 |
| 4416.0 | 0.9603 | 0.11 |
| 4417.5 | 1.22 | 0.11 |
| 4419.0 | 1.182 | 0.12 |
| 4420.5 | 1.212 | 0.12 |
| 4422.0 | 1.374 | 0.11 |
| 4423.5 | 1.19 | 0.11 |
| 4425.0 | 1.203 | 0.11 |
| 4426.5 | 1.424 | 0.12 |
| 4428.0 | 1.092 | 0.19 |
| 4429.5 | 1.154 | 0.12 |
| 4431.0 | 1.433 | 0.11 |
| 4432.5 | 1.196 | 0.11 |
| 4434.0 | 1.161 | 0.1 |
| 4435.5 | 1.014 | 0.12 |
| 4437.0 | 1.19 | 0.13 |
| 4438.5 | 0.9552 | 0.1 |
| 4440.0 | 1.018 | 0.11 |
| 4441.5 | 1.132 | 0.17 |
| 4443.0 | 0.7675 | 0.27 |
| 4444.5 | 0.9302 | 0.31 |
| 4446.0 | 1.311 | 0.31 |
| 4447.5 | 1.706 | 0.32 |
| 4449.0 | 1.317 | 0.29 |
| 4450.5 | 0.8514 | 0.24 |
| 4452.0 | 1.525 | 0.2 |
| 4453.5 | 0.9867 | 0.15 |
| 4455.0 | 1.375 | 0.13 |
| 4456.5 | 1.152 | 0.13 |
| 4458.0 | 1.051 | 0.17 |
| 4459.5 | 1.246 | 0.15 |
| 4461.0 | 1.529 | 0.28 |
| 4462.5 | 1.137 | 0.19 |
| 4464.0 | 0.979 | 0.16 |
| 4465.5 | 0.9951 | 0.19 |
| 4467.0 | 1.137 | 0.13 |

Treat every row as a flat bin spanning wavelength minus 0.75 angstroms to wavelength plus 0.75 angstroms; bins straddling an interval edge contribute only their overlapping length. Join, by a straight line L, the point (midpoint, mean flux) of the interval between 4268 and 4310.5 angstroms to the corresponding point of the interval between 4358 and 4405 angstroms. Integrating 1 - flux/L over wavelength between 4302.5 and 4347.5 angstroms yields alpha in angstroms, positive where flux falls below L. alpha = -2.2 angstroms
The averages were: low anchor 1.1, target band 1.22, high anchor 1.26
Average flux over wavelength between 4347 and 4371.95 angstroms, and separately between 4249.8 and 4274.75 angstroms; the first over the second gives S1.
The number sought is 1.2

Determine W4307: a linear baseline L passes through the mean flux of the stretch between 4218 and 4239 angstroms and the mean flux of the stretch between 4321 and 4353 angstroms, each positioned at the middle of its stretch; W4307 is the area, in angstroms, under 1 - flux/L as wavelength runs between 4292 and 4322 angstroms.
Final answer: 2.4 angstroms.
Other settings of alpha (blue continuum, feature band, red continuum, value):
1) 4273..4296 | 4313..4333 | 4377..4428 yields -1.9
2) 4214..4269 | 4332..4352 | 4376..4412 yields -1.7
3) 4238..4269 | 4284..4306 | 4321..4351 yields 2.1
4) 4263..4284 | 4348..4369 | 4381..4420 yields -2.8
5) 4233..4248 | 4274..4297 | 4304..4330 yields 1.0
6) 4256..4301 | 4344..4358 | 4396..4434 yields -0.9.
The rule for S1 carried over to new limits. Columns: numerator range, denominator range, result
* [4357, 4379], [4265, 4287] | 1.17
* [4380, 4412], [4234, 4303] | 1.05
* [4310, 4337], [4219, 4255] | 1.12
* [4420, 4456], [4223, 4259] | 1.05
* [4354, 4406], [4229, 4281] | 1.11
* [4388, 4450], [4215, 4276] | 1.05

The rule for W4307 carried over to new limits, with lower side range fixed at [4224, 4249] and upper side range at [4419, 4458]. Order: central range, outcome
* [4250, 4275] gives 1.1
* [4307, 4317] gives 0.1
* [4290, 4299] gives 0.2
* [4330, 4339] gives -1.0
